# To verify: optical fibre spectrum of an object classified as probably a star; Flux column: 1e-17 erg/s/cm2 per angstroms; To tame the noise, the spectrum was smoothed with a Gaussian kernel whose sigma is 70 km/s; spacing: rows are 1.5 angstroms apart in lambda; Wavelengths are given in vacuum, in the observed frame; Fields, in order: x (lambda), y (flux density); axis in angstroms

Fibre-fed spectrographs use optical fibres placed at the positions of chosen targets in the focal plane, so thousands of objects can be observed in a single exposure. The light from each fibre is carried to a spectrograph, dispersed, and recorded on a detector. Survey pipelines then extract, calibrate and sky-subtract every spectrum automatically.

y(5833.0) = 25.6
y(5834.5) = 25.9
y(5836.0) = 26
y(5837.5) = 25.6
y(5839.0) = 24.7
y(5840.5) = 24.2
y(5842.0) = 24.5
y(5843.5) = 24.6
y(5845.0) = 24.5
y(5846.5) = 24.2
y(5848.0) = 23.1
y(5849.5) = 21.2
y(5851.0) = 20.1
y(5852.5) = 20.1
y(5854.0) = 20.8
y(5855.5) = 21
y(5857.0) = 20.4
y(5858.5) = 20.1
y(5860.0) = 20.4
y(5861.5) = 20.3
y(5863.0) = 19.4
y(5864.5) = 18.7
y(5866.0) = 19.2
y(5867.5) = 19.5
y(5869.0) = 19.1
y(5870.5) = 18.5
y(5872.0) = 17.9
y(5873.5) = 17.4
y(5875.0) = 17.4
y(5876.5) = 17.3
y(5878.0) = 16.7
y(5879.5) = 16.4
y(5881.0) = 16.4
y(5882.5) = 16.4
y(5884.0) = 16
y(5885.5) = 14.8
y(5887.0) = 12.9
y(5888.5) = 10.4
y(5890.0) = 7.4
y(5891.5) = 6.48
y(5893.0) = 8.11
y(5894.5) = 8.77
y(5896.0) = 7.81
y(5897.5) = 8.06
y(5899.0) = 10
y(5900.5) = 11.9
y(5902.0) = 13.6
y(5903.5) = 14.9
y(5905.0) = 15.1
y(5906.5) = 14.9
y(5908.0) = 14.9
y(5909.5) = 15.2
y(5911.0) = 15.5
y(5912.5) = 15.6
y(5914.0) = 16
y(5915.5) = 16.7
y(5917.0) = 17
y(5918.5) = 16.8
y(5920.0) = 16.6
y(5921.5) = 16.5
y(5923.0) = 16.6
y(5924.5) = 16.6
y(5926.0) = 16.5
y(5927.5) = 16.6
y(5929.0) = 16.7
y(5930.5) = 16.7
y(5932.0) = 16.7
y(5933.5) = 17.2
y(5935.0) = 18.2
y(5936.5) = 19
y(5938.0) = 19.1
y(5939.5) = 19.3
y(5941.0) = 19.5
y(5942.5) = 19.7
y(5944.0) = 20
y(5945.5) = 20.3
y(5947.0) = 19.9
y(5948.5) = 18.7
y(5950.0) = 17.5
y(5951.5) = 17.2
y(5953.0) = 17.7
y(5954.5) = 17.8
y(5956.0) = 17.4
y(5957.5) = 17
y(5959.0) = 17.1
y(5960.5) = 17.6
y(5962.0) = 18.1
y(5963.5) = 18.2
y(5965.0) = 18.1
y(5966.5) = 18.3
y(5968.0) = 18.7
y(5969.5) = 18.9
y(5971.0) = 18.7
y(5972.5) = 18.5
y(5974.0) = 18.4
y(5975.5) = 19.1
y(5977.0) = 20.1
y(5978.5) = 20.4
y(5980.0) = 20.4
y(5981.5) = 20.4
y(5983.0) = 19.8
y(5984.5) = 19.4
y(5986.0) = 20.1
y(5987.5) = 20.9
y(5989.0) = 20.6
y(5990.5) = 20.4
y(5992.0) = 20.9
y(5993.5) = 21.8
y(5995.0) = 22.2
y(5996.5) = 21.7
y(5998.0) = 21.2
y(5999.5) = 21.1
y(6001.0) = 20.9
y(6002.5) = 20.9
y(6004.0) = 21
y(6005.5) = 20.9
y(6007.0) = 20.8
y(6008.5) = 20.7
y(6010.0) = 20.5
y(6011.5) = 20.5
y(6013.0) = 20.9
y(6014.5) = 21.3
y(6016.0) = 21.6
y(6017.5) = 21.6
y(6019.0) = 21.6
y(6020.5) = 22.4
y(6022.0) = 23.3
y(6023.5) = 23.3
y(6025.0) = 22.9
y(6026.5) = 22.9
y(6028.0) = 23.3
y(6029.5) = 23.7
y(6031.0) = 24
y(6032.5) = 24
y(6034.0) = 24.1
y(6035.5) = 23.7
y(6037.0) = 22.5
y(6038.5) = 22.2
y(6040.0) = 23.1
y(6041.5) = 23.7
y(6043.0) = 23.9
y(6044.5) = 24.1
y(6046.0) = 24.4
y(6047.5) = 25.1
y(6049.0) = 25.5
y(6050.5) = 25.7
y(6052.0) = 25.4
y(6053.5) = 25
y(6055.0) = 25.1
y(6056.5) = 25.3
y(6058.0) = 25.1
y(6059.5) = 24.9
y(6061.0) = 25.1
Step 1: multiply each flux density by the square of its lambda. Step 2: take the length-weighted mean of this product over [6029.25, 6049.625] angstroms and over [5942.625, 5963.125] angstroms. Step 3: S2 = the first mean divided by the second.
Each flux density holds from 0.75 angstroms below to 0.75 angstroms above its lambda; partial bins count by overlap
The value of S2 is 1.35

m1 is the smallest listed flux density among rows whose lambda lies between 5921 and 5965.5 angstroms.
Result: 16.5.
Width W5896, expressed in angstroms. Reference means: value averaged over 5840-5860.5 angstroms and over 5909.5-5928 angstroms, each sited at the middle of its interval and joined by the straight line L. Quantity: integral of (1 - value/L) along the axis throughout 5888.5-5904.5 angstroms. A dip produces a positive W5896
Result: 7.33 angstroms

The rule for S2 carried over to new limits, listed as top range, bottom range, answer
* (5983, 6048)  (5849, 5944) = 1.41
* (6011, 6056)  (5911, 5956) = 1.37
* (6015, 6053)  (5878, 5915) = 1.91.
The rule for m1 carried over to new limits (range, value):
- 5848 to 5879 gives 16.7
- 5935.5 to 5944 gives 19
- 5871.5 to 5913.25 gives 6.48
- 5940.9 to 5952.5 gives 17.2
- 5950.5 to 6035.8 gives 17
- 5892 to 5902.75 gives 7.81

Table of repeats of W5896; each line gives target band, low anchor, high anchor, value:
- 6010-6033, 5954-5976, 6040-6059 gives 0.19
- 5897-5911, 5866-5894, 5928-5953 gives 2.57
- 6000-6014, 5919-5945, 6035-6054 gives 0.78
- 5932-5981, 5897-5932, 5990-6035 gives -1.49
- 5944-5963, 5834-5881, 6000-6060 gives 3.40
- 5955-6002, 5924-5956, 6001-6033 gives 1.20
